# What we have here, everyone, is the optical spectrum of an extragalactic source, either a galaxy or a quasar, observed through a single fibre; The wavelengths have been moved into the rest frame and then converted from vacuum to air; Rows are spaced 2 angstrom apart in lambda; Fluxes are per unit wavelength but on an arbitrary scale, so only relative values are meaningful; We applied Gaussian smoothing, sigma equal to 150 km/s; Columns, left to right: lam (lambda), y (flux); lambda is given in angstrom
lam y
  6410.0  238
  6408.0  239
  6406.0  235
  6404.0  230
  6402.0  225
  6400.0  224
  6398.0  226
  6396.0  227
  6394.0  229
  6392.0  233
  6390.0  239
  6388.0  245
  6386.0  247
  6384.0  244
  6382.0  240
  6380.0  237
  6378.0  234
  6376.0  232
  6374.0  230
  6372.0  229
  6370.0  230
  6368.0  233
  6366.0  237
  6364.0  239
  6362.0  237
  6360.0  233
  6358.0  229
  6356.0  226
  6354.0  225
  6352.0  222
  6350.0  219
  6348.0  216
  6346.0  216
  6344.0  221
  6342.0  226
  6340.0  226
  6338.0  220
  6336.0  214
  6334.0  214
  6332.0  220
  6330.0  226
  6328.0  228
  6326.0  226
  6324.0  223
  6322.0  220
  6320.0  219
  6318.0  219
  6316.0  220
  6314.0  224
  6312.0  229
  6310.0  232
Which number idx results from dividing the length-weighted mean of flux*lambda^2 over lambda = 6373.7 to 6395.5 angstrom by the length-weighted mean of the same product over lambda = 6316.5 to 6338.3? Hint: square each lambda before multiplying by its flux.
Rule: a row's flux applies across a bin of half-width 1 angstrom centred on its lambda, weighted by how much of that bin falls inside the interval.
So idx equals 1.09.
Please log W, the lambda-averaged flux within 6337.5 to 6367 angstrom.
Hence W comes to 226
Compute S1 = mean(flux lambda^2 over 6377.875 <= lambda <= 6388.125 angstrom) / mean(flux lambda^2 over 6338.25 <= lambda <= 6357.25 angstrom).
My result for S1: 1.10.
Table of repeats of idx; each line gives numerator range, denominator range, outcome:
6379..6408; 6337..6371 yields 1.05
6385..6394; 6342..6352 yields 1.11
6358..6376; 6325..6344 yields 1.06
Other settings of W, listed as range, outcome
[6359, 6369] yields 236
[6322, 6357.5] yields 222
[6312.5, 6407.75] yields 228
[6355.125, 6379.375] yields 233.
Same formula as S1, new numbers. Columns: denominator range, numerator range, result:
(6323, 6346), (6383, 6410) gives 1.08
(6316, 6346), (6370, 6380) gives 1.06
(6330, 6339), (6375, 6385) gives 1.10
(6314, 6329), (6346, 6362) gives 1.02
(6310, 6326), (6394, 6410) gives 1.06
